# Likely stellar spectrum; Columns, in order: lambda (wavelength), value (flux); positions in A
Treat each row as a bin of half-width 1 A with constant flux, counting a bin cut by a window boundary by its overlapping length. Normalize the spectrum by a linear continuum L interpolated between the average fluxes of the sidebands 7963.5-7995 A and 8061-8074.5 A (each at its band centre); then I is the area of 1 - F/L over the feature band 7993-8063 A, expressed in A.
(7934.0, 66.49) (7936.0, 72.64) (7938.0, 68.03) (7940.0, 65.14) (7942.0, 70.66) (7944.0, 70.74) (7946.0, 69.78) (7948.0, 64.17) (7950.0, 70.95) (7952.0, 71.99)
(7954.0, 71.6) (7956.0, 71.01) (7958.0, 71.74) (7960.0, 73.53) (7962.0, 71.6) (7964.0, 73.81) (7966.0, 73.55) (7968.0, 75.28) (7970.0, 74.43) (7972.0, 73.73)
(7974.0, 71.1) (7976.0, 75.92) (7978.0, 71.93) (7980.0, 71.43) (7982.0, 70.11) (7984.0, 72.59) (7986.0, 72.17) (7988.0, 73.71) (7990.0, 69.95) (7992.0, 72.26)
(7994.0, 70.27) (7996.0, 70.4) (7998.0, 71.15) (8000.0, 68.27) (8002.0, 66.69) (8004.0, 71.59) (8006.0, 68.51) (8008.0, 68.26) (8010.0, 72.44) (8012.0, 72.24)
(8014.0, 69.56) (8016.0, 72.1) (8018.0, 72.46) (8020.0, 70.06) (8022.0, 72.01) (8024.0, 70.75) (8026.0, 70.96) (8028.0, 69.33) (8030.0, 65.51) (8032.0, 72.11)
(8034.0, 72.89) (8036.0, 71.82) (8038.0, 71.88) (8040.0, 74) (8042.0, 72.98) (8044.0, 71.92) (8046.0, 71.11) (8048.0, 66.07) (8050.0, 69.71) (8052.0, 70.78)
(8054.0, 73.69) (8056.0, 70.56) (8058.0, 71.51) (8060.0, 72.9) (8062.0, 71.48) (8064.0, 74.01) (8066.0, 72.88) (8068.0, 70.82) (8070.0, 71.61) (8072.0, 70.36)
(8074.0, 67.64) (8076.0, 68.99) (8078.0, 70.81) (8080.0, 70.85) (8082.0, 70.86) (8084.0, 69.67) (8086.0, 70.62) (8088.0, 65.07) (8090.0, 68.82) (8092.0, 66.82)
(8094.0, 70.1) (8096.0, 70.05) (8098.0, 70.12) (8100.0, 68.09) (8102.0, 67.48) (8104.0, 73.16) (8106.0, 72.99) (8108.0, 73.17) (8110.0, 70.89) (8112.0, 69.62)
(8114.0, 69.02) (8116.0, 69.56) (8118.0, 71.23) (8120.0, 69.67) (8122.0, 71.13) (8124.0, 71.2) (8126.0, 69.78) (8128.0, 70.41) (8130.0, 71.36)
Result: 1.1 A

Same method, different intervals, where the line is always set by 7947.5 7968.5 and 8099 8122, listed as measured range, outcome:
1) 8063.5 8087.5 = 0.1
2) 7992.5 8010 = 0.4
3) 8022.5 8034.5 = 0.2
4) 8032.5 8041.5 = -0.2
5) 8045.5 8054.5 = 0.1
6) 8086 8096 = 0.3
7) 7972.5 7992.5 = -0.1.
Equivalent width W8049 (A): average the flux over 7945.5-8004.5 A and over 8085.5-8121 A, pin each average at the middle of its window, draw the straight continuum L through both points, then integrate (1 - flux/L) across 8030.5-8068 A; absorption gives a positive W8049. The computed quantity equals -0.6 A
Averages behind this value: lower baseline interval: 71.6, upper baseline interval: 69.8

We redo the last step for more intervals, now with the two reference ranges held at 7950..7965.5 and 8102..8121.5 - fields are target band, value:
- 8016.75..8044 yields 0.08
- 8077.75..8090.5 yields 0.29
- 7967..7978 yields -0.29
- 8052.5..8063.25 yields -0.11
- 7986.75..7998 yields 0.08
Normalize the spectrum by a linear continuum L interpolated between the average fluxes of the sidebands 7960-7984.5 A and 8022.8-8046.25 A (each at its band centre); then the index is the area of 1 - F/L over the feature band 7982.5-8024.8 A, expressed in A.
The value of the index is 0.8 A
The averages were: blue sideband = 73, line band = 70.8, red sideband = 71.3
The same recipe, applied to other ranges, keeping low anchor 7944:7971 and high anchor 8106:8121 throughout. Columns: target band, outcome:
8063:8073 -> -0.1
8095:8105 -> 0.1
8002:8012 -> 0.2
